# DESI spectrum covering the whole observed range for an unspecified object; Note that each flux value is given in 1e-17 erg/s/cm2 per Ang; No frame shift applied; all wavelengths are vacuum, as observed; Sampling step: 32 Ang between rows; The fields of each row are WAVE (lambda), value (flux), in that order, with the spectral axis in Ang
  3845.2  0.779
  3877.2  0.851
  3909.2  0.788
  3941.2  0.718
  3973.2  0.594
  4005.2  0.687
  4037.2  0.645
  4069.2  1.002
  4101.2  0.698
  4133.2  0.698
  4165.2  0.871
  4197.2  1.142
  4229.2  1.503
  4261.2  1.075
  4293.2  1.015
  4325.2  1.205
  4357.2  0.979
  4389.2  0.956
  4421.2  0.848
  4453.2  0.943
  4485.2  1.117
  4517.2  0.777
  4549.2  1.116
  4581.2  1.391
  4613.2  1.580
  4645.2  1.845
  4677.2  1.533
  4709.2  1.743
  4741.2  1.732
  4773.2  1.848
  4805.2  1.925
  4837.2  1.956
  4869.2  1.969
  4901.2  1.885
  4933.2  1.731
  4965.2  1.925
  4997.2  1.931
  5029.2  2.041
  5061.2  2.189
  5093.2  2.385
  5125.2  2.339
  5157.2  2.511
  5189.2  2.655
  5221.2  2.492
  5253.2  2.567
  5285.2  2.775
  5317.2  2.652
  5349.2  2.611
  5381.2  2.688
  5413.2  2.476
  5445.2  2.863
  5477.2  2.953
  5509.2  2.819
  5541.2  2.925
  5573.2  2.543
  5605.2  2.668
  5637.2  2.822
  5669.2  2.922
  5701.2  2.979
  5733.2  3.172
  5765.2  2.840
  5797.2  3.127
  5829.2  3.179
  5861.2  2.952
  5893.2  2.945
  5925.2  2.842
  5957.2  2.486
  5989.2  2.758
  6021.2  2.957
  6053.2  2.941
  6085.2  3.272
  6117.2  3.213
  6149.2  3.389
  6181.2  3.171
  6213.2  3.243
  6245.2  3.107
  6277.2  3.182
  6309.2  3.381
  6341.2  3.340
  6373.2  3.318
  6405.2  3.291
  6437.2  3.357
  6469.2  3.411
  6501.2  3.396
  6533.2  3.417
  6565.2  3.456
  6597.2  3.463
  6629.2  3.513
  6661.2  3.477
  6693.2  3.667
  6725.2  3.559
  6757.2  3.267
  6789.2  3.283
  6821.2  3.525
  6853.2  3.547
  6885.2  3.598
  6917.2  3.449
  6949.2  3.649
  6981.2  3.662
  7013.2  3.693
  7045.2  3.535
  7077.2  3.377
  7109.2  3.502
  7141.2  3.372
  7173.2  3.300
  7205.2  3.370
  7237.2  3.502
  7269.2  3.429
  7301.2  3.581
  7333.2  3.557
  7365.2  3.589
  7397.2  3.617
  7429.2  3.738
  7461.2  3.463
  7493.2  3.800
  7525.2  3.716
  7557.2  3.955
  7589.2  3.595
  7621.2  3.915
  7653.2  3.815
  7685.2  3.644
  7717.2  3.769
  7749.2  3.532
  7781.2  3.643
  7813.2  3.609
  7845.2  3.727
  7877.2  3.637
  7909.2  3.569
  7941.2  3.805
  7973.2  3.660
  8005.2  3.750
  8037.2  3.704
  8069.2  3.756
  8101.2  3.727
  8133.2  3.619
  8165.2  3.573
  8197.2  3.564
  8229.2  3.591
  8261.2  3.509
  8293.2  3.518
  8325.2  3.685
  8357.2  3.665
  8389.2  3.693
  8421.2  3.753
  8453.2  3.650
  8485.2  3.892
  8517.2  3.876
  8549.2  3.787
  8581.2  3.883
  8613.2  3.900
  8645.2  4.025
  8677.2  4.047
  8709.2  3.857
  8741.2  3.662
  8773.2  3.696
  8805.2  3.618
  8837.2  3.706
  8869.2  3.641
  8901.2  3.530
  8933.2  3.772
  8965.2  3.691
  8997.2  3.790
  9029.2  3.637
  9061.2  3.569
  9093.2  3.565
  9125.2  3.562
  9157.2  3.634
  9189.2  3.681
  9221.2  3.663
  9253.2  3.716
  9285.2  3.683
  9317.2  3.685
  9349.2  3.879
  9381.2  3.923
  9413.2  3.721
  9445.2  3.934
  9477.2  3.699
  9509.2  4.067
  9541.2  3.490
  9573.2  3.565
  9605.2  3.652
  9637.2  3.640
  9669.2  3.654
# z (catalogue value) 0.149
